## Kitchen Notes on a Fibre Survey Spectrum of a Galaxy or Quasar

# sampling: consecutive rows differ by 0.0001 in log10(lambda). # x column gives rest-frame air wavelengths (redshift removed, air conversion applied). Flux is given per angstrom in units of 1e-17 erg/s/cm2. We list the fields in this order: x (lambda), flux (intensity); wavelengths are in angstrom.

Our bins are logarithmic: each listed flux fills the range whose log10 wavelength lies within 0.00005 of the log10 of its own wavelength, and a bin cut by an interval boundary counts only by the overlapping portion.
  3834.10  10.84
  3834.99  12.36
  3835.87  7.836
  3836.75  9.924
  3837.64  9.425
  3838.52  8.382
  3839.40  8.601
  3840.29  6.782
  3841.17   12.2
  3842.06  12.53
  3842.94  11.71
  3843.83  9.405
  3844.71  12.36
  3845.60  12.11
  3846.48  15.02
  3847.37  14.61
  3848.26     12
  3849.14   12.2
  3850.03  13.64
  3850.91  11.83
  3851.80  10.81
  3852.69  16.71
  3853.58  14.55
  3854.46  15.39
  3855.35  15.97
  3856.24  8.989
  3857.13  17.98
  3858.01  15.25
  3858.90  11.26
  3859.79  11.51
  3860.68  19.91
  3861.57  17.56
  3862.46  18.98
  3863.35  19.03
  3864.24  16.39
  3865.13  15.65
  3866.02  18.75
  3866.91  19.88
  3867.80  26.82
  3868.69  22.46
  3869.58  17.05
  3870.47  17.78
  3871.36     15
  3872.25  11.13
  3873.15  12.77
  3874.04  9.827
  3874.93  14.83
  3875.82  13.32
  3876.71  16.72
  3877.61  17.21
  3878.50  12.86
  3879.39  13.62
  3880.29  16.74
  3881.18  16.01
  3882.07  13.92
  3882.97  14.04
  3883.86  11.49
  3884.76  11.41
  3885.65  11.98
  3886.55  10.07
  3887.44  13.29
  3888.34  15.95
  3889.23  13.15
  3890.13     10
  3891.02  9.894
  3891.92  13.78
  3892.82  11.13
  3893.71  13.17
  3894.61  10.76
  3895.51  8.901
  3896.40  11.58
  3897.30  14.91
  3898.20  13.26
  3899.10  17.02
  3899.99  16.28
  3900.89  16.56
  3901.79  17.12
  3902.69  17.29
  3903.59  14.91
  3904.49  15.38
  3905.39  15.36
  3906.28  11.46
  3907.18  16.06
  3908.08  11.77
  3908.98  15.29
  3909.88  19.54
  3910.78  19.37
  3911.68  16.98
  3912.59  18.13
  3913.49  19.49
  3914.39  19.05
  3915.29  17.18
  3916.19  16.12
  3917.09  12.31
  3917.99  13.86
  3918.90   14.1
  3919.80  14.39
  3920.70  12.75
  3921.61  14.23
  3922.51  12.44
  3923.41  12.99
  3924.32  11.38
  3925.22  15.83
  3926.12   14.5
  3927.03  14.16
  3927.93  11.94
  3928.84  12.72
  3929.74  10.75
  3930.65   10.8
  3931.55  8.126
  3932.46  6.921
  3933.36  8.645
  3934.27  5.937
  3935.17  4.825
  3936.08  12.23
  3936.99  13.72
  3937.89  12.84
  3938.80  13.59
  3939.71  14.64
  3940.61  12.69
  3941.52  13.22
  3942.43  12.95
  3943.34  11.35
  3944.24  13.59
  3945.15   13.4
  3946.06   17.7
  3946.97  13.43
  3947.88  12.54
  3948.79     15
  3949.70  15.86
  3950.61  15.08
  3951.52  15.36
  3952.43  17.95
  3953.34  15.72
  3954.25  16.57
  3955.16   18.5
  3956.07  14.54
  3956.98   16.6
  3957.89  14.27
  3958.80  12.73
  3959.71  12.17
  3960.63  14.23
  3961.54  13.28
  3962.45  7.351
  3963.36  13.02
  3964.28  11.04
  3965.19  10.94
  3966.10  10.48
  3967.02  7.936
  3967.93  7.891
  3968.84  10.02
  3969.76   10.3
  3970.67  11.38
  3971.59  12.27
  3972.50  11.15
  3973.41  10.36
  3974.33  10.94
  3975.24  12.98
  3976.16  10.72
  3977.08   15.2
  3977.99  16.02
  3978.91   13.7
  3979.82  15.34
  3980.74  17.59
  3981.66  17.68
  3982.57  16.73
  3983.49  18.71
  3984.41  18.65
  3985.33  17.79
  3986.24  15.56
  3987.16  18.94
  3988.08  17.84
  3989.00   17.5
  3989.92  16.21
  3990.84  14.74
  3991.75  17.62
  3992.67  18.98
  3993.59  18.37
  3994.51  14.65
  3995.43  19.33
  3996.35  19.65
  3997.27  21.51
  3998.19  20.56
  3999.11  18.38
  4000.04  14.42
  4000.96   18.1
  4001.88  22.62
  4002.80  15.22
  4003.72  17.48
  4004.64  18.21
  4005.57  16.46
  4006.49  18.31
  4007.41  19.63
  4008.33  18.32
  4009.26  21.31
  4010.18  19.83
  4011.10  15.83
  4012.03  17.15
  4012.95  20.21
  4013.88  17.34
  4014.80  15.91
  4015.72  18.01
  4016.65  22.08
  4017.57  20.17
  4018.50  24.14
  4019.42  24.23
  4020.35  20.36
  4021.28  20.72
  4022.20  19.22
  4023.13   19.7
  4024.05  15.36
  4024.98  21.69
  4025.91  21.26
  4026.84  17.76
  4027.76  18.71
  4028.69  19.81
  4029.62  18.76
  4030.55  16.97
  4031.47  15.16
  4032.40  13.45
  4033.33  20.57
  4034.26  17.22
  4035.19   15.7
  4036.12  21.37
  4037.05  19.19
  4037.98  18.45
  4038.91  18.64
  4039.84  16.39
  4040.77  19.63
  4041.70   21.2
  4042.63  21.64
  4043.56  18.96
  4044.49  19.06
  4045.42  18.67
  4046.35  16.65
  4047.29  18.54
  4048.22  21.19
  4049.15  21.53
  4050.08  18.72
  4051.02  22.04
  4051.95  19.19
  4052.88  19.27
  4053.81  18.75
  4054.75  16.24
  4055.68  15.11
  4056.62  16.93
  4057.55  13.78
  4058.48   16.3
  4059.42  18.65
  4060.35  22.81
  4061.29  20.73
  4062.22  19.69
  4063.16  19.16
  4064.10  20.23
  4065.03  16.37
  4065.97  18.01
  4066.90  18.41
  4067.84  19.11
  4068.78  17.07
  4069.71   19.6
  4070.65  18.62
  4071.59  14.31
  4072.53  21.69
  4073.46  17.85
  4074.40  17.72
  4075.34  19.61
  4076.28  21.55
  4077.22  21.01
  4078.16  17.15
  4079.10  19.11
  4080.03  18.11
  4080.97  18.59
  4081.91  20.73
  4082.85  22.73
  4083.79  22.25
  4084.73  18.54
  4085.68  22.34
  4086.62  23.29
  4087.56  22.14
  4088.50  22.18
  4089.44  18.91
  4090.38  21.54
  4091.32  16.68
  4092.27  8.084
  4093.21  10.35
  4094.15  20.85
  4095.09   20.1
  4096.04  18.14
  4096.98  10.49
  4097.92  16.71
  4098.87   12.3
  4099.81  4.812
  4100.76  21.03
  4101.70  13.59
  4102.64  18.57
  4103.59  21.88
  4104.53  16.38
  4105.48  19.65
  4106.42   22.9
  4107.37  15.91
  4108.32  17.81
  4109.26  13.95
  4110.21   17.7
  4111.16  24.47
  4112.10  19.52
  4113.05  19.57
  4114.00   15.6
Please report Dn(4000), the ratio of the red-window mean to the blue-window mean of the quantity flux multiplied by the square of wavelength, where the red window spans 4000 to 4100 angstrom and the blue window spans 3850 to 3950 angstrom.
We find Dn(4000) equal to 1.4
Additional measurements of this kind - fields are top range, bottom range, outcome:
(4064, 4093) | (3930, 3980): 1.62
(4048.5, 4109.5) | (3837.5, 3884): 1.42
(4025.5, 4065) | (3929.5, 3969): 1.56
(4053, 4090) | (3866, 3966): 1.48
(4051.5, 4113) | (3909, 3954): 1.43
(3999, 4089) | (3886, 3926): 1.41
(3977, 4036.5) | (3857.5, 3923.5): 1.29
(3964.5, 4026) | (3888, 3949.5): 1.29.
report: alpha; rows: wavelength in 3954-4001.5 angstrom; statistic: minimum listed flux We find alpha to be 7.351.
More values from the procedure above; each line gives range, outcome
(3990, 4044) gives 13.45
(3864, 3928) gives 8.901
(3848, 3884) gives 8.989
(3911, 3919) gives 12.31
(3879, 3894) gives 9.894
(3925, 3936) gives 4.825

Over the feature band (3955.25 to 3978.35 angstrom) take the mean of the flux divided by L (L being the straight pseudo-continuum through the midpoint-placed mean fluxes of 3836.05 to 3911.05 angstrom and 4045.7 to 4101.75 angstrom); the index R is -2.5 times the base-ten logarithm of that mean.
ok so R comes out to 0.32 mag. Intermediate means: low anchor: 14.1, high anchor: 18.3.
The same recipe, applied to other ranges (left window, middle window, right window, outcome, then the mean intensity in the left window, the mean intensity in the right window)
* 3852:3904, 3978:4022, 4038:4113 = -0.08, 14.8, 18.5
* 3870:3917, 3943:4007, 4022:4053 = 0.13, 14.4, 18.9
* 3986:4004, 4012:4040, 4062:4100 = -0.05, 17.9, 18.3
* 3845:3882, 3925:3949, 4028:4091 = 0.35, 15.3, 19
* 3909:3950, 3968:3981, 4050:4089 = 0.22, 13.5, 19.2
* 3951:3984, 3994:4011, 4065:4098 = -0.23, 13.4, 18.7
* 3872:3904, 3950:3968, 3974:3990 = 0.15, 13.5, 16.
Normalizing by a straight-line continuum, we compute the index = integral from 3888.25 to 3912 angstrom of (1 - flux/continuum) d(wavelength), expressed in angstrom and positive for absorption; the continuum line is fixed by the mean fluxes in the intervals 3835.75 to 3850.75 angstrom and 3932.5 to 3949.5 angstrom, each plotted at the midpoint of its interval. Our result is -4.9 angstrom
